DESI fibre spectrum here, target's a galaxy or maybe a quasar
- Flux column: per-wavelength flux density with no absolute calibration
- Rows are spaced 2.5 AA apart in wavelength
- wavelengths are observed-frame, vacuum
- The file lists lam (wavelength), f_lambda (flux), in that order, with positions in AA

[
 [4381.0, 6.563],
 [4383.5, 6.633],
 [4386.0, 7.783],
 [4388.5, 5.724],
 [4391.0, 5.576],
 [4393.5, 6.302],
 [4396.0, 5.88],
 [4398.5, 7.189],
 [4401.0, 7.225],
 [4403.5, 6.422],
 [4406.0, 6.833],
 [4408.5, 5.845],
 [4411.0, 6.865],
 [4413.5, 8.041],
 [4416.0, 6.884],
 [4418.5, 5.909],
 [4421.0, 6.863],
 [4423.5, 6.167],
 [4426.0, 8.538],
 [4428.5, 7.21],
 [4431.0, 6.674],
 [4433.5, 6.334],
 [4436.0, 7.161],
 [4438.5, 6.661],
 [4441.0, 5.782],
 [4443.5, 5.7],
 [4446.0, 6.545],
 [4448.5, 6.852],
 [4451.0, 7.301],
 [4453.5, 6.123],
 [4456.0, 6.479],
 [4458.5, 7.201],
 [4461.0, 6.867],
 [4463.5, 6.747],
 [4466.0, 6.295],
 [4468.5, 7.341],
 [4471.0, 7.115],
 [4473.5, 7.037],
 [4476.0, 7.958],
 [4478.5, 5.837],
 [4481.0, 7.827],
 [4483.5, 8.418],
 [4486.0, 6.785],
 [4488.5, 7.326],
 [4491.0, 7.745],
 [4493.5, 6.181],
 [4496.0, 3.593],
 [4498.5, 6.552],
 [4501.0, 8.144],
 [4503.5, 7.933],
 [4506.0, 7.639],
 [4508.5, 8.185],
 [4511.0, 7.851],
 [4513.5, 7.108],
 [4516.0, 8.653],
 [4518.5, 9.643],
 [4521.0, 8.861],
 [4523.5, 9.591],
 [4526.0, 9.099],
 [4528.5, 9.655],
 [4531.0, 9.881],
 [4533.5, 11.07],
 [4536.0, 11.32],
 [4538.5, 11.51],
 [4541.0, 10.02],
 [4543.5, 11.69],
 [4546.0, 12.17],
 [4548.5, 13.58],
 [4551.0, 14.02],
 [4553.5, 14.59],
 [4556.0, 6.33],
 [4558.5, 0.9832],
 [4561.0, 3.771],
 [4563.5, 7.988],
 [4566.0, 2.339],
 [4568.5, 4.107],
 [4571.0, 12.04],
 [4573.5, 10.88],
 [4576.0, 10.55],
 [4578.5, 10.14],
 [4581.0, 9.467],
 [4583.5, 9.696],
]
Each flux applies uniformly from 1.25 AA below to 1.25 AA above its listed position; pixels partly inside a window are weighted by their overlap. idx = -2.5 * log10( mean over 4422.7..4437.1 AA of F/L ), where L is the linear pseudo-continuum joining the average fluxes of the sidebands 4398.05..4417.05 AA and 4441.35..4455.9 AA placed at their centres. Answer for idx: -0.06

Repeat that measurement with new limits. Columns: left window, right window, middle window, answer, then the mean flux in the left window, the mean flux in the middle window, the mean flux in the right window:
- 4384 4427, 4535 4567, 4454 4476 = 0.12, 6.7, 6.92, 9.29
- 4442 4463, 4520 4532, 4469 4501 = 0.13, 6.63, 6.93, 9.42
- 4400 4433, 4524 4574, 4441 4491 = 0.13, 6.87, 6.93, 9.33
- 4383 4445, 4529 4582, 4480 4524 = 0.10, 6.65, 7.63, 9.45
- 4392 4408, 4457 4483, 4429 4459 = 0.05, 6.59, 6.57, 7.06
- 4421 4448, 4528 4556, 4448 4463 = 0.13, 6.69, 6.8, 11.6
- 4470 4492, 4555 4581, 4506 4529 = -0.20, 7.34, 8.65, 7.04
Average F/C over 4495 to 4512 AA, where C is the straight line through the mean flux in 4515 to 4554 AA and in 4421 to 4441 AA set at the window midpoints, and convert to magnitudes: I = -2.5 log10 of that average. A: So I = 0.331 mag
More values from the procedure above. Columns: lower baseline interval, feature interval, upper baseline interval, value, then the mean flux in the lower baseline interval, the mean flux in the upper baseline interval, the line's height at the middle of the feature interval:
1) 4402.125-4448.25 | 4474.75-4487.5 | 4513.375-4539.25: 0.14 mag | 6.7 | 9.75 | 8.38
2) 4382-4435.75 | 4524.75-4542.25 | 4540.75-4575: -0.21 mag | 6.72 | 8.87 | 8.52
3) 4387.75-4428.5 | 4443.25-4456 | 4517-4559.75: 0.19 mag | 6.67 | 10.2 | 7.8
